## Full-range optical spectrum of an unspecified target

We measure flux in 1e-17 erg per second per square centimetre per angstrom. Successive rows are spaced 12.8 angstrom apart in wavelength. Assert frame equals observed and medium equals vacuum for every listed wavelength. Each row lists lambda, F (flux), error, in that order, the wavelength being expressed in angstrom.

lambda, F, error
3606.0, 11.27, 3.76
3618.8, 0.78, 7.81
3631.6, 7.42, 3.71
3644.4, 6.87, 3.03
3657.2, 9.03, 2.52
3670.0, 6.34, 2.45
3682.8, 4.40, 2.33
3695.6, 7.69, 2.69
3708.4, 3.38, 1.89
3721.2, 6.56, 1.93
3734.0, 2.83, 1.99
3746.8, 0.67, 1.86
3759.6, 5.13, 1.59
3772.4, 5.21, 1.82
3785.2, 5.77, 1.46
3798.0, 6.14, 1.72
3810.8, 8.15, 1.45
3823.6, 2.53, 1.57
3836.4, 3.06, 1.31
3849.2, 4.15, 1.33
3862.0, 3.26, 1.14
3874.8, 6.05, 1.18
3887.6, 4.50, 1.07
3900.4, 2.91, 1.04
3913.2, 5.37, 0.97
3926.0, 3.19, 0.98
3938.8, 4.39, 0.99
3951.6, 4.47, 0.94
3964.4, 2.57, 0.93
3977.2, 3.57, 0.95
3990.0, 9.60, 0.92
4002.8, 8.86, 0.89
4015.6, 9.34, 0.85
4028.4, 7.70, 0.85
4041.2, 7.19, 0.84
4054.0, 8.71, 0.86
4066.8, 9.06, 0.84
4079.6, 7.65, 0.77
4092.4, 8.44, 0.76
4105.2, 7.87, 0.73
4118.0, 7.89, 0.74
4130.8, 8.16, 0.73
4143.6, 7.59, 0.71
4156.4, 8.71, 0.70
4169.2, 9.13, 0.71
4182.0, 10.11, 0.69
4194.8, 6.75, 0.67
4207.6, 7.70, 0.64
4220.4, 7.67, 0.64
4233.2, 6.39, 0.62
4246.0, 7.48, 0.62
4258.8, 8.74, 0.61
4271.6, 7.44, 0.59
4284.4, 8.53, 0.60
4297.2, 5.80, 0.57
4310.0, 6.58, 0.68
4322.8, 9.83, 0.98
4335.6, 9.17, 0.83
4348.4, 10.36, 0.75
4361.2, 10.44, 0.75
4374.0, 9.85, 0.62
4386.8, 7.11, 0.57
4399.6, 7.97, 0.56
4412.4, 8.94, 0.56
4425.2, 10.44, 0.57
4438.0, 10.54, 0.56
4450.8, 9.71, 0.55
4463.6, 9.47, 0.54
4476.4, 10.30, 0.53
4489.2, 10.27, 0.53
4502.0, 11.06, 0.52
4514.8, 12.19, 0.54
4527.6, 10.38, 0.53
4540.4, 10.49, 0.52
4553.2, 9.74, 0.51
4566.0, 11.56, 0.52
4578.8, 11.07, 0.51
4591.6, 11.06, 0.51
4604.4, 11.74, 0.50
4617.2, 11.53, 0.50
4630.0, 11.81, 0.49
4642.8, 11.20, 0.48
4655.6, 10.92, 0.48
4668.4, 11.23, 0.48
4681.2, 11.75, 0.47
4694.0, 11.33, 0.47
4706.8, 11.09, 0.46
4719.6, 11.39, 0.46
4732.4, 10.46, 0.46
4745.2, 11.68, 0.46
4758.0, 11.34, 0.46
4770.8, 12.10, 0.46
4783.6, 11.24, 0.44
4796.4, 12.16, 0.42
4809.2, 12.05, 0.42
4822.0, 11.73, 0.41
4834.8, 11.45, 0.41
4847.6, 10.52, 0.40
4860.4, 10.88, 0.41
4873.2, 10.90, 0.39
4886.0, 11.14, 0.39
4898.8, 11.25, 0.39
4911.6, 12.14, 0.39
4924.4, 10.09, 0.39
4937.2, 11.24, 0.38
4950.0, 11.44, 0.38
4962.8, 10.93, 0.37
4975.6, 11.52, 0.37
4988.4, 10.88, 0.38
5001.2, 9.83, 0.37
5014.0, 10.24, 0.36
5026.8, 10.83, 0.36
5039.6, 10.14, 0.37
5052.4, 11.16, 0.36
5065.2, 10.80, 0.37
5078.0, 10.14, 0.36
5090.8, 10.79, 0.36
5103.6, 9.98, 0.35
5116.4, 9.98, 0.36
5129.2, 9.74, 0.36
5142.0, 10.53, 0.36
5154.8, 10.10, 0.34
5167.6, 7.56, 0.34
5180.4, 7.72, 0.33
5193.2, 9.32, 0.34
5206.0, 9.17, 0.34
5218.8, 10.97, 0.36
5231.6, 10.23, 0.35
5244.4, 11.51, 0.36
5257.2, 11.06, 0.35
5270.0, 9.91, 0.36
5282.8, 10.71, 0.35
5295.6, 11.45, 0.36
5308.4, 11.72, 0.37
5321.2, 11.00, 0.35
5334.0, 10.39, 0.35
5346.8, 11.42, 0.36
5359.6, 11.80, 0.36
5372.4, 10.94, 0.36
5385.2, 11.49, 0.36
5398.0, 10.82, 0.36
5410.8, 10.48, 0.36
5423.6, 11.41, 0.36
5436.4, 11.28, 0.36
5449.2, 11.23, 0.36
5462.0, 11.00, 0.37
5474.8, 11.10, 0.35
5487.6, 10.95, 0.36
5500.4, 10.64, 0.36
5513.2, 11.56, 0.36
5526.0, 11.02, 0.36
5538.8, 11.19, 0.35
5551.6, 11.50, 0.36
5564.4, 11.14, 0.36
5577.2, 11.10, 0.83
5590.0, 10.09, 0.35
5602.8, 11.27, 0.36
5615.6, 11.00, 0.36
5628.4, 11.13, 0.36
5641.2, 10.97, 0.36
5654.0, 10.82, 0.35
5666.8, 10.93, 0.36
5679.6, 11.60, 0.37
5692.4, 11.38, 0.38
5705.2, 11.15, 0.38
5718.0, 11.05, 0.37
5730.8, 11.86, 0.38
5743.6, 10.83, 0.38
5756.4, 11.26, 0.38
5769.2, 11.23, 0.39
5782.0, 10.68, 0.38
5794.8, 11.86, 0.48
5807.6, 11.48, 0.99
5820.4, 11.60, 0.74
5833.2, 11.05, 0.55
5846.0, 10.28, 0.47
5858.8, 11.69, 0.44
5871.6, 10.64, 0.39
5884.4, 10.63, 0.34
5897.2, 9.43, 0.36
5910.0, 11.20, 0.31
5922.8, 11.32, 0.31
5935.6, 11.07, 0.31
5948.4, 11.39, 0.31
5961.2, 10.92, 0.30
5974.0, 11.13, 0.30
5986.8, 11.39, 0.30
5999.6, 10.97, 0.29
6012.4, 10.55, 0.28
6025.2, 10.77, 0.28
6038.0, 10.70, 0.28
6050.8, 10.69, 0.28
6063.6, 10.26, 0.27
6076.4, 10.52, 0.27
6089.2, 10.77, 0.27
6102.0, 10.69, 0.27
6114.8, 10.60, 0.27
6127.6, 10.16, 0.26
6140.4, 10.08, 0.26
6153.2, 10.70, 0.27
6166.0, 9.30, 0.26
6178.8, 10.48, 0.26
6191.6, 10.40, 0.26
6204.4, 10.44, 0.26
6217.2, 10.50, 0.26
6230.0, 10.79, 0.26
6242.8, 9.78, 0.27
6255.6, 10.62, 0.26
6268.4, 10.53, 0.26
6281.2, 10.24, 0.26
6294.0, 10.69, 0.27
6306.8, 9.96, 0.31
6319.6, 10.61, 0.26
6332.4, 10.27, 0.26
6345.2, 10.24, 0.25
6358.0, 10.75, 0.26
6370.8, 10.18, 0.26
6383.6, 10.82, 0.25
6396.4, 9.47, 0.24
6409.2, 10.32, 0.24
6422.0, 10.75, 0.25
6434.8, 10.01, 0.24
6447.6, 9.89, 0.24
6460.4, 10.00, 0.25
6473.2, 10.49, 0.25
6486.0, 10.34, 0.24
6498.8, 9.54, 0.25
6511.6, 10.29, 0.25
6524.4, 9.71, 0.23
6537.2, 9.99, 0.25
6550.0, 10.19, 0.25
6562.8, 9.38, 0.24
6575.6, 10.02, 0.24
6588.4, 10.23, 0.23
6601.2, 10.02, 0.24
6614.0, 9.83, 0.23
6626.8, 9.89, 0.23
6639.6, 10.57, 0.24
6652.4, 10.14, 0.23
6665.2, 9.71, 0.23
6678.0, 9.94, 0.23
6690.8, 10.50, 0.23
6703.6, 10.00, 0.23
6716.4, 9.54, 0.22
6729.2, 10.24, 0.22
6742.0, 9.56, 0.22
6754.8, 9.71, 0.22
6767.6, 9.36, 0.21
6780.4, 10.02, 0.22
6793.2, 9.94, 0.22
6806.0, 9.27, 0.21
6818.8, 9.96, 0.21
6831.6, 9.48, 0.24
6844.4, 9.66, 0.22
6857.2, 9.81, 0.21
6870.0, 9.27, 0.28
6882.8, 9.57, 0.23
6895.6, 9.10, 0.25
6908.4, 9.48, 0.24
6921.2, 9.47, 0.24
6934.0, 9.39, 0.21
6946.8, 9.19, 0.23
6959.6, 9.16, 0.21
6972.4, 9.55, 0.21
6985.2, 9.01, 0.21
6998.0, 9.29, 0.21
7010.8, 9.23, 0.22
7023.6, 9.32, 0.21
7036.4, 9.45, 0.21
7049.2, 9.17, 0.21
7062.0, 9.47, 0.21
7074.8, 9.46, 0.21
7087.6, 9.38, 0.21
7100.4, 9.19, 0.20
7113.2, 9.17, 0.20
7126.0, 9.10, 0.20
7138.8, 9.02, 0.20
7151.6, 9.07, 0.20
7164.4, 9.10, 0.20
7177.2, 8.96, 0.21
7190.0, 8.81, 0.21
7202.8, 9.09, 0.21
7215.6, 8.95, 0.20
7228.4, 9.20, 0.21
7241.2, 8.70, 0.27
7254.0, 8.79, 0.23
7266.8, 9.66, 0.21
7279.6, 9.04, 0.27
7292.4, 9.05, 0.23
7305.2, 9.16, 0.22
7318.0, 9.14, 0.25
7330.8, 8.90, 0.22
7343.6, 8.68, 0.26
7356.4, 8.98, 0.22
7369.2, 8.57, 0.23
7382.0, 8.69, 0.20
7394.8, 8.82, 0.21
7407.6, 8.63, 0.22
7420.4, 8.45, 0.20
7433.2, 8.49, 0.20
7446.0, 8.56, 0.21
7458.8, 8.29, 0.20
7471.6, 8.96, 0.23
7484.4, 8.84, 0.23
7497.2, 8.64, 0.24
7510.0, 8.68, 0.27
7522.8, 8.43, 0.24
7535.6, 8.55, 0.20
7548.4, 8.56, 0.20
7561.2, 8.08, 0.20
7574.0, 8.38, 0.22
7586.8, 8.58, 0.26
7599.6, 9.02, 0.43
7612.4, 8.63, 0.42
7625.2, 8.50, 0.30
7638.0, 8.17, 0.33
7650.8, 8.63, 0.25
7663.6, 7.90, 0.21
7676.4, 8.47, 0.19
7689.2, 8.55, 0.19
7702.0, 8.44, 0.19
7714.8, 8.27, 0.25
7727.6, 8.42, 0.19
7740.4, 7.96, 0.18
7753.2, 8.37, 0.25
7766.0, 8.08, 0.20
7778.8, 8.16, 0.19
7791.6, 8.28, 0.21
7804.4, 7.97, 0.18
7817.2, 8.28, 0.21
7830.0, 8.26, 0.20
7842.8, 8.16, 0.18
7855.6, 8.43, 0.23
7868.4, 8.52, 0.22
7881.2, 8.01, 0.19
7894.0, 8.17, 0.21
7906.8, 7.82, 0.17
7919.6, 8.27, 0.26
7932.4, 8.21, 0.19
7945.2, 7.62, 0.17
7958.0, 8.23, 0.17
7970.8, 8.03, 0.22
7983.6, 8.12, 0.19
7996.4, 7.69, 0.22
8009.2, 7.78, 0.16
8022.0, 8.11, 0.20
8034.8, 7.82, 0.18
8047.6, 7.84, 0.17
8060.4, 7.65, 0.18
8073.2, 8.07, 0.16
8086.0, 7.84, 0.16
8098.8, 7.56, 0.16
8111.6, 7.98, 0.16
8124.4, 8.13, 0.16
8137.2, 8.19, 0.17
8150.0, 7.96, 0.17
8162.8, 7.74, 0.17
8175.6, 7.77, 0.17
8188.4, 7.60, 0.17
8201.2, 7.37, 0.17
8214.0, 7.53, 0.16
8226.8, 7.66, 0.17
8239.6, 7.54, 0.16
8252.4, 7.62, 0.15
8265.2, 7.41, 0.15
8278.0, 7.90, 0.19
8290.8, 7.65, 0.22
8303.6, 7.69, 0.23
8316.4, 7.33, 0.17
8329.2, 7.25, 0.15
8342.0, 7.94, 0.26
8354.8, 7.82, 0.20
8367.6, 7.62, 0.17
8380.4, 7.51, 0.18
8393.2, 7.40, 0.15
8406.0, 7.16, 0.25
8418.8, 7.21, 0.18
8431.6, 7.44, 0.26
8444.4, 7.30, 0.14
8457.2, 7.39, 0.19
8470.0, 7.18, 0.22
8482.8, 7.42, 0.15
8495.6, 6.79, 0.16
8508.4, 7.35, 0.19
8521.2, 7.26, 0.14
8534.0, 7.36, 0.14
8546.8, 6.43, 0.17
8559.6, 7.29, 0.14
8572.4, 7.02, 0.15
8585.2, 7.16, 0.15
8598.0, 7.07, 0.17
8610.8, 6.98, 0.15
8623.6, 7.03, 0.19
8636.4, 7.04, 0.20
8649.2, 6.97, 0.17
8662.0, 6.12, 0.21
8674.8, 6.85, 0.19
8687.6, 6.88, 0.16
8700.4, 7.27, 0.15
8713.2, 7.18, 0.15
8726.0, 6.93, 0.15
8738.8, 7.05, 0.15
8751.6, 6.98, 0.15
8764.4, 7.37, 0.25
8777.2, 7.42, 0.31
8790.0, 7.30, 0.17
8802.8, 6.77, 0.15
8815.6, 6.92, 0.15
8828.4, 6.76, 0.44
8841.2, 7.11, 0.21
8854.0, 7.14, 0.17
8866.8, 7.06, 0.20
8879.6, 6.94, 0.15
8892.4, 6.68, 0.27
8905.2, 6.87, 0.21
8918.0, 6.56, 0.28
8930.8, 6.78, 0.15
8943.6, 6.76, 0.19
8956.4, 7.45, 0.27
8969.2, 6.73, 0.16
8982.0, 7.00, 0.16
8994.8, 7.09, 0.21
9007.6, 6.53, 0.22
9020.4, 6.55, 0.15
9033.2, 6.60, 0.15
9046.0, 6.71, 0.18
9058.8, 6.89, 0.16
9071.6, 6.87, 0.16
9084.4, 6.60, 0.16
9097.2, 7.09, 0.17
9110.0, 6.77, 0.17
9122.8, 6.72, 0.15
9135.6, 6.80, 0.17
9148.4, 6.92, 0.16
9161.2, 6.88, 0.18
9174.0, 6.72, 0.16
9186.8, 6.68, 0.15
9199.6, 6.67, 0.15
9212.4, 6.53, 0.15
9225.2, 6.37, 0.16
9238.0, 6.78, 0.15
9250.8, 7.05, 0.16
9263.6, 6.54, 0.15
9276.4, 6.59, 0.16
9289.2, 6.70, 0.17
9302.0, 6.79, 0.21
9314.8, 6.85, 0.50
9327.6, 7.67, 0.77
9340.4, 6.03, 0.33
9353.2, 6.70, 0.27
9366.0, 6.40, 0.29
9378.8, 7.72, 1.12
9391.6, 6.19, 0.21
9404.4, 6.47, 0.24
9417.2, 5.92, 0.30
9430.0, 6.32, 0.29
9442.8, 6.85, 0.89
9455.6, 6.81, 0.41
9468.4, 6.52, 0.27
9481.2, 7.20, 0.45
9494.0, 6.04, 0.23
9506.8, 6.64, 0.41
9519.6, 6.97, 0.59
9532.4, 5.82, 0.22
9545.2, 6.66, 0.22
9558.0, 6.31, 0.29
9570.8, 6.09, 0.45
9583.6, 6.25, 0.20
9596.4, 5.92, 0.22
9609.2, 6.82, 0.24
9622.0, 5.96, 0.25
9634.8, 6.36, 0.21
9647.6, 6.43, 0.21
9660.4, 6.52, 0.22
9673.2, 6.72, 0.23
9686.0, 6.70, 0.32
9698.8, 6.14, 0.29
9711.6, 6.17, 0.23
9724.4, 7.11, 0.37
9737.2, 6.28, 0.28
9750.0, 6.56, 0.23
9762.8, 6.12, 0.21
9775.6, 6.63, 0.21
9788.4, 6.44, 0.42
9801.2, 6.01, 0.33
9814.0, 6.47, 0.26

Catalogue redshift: 0.000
